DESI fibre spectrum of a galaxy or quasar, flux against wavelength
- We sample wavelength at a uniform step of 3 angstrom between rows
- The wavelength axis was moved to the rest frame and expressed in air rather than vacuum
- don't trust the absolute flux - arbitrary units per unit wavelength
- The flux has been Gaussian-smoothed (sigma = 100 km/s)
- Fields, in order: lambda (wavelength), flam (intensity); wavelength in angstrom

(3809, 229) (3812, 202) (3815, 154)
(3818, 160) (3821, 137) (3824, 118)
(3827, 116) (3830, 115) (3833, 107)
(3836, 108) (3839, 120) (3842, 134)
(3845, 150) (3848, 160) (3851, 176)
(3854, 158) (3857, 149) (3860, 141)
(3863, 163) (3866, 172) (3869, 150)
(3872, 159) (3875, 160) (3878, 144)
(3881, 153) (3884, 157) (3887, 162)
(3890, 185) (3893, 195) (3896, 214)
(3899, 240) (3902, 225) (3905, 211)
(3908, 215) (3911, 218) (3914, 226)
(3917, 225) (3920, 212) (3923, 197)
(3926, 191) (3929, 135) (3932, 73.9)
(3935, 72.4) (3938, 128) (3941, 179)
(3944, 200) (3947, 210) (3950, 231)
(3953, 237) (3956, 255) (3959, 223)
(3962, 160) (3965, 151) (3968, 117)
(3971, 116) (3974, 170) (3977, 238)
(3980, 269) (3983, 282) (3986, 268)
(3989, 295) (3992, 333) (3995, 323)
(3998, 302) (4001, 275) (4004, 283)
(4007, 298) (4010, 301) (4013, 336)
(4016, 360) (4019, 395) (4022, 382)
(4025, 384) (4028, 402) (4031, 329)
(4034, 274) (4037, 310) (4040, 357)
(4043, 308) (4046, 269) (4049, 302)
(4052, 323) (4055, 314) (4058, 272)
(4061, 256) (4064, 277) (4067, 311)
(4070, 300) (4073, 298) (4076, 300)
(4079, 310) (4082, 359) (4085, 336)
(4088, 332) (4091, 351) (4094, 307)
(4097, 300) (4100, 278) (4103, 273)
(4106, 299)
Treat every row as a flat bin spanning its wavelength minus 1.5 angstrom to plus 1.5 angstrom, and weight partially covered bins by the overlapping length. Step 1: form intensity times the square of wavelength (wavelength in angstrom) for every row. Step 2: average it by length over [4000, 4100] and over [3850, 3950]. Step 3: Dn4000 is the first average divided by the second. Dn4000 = 1.94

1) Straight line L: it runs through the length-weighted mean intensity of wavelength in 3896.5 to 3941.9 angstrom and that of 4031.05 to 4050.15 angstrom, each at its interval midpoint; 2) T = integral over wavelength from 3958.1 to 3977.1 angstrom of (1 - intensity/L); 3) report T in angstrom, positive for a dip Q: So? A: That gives 5.8 angstrom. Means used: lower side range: 184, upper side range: 305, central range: 161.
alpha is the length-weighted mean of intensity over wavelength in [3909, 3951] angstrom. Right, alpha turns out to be 178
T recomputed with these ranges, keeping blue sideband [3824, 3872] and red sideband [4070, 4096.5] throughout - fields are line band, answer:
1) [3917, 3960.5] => 5.8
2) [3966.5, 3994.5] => 1.1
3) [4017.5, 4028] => -4.3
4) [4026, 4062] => -2.6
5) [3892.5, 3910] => -3.5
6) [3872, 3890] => 0.9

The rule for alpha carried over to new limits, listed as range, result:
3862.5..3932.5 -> 184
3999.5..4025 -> 332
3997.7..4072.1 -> 317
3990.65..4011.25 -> 302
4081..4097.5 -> 332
